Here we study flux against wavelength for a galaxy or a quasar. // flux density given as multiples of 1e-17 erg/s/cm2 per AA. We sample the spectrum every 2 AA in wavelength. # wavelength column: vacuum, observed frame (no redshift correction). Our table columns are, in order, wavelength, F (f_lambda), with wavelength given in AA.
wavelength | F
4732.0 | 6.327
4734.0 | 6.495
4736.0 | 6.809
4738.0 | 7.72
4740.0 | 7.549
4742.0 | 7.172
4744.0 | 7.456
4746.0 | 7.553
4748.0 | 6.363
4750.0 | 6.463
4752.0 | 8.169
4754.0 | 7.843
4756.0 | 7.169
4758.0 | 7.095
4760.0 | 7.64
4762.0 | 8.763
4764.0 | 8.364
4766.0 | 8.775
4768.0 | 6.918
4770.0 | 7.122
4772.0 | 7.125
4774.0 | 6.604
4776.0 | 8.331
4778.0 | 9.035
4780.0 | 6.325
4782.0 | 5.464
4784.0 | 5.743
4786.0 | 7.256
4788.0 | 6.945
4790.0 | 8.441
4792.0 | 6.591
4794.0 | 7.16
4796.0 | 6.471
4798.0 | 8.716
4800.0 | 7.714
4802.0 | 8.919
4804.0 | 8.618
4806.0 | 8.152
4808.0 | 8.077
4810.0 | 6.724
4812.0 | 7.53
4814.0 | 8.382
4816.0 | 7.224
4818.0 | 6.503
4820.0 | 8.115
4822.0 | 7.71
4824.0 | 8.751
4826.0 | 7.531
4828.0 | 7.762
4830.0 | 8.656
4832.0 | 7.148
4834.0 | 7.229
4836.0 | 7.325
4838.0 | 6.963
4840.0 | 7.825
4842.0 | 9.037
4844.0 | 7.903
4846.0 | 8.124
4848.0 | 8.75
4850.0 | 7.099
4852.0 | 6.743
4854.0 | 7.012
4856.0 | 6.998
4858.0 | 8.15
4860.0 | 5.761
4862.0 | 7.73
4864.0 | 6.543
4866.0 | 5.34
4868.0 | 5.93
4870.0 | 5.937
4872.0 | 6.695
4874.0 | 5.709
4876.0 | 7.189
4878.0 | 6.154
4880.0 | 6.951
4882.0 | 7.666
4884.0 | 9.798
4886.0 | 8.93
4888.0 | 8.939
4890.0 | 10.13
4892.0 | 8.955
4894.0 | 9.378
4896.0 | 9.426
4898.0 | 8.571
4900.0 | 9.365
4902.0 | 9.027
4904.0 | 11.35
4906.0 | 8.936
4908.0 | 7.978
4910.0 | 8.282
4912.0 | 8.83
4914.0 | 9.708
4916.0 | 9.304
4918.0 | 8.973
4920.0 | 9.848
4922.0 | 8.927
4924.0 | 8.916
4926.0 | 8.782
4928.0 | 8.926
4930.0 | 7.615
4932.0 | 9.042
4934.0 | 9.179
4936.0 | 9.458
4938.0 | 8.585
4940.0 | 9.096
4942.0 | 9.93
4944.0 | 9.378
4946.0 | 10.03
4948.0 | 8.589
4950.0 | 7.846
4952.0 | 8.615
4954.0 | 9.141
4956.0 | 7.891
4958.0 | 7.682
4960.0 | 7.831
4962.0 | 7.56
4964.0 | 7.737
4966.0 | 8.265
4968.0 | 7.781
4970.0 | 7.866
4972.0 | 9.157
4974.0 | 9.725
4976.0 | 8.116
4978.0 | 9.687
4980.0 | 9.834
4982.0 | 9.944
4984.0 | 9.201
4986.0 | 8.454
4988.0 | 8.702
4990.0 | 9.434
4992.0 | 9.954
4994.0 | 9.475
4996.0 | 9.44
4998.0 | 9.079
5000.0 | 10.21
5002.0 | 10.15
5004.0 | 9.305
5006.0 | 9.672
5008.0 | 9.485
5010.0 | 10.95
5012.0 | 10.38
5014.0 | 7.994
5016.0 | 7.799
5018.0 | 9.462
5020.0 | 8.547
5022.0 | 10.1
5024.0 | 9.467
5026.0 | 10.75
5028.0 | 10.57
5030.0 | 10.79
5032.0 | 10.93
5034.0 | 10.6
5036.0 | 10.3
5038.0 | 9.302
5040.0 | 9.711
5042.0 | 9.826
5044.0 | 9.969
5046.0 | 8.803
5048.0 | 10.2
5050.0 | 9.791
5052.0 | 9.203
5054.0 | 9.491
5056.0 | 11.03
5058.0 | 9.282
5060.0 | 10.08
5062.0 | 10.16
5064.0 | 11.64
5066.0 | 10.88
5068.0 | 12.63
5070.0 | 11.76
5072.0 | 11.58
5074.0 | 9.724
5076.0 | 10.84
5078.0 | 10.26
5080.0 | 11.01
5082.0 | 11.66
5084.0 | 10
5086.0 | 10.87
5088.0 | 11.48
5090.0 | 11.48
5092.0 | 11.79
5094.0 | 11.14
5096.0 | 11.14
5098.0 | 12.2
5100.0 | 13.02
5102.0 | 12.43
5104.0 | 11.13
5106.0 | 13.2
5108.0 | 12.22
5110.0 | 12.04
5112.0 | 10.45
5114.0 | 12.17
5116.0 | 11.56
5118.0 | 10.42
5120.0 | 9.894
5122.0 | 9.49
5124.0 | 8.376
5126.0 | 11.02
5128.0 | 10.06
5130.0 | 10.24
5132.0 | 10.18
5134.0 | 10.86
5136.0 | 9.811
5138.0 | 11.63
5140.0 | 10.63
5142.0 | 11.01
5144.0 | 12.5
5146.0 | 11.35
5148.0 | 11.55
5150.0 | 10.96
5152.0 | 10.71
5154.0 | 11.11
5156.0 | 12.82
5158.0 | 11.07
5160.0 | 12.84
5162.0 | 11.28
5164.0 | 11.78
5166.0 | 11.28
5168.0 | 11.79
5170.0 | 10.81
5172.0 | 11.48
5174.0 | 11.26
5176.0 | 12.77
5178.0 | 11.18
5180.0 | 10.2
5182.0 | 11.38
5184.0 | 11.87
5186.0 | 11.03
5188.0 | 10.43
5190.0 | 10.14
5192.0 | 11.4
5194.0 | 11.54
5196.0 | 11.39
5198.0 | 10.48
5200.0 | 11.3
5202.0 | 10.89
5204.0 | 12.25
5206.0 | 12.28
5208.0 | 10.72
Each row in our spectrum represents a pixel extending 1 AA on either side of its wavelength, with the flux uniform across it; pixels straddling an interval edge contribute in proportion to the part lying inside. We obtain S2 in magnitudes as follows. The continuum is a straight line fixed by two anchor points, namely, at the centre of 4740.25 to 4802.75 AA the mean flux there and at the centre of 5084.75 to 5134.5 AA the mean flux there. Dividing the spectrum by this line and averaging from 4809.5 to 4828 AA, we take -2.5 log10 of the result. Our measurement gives 0.04 mag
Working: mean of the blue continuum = 7.41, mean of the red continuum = 11.2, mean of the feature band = 7.64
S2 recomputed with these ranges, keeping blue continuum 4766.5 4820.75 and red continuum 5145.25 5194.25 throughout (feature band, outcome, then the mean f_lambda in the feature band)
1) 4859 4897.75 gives 0.11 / 7.55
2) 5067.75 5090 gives -0.06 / 11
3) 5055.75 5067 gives -0.03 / 10.5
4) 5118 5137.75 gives 0.09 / 10.1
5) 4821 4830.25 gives -0.04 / 8.04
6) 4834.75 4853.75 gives 0.03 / 7.72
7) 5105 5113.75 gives -0.12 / 12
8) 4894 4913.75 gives -0.07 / 9.12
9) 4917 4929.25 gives -0.03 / 9.03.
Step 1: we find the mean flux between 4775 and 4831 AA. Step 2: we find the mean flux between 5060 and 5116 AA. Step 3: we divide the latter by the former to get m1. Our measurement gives 1.5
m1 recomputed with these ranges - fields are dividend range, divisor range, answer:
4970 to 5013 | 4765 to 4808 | 1.27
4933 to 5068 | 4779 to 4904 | 1.23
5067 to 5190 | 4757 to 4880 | 1.52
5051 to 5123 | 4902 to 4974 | 1.26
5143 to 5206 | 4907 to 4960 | 1.29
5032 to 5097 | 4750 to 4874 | 1.42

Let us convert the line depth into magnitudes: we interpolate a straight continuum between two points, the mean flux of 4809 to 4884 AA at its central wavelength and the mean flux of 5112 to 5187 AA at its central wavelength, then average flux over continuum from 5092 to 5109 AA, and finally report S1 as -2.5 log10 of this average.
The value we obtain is -0.15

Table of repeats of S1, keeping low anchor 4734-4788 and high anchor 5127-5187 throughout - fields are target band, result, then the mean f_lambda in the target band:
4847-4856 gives 0.12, 7.36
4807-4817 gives 0.03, 7.59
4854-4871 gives 0.26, 6.58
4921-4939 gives 0.02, 8.83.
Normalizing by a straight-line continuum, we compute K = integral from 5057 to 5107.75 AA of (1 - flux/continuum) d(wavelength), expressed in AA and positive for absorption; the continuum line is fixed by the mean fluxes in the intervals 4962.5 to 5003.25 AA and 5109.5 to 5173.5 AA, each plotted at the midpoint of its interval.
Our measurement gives -4.7 AA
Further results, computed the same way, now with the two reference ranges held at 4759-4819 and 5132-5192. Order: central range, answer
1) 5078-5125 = -2.6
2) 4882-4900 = -1.3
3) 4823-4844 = 0.4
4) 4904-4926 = -0.7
